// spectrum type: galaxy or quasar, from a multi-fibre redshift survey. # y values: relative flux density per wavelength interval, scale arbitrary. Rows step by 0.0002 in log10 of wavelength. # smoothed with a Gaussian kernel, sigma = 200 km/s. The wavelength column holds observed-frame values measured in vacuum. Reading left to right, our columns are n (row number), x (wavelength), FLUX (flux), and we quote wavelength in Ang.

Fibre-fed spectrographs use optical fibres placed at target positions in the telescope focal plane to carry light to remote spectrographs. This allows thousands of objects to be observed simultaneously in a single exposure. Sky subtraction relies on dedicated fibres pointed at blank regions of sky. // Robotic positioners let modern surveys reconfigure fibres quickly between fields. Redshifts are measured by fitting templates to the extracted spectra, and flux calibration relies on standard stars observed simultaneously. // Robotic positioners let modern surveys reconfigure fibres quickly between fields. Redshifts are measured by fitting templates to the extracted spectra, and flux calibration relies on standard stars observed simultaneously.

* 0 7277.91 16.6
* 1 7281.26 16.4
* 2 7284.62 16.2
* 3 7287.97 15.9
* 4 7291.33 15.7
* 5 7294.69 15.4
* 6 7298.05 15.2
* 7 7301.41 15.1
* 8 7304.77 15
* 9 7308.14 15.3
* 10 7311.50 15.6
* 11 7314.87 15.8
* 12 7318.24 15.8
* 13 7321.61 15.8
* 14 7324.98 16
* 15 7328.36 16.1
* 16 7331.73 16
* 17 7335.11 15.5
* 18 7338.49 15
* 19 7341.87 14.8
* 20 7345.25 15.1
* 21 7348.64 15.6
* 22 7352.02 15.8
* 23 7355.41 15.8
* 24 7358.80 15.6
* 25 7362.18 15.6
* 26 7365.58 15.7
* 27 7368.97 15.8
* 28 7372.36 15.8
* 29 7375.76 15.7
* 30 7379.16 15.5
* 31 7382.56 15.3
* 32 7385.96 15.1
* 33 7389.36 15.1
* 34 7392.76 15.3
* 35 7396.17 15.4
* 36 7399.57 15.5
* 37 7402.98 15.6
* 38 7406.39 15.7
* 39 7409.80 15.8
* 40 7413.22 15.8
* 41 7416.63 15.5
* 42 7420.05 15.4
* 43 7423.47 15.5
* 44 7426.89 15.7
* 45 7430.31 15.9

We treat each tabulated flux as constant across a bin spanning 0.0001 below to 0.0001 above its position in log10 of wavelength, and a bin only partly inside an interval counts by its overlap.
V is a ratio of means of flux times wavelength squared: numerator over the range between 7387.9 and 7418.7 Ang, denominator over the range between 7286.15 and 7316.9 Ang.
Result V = 1.0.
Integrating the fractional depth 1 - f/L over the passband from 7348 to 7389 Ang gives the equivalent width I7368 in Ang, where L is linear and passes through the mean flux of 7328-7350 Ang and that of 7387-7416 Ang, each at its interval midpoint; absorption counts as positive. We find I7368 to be -0.4 Ang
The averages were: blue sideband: 15.4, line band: 15.6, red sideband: 15.5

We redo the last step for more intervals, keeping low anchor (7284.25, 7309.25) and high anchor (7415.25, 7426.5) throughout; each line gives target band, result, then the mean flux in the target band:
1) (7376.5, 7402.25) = 0.22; 15.3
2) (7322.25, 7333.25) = -0.40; 16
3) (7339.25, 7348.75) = 0.23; 15.1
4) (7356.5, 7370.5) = -0.19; 15.7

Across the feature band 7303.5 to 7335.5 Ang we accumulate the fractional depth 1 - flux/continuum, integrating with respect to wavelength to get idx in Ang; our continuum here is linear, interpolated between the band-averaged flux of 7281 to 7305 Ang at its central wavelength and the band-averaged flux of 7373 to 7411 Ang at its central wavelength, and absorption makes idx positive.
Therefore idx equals -0.3 Ang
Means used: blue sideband 15.6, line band 15.7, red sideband 15.5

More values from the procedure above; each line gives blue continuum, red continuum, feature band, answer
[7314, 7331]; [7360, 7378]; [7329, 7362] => 0.7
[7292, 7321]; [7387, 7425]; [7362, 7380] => -0.3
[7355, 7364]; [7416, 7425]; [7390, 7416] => -0.1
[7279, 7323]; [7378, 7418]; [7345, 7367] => -0.1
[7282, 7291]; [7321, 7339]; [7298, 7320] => 0.7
